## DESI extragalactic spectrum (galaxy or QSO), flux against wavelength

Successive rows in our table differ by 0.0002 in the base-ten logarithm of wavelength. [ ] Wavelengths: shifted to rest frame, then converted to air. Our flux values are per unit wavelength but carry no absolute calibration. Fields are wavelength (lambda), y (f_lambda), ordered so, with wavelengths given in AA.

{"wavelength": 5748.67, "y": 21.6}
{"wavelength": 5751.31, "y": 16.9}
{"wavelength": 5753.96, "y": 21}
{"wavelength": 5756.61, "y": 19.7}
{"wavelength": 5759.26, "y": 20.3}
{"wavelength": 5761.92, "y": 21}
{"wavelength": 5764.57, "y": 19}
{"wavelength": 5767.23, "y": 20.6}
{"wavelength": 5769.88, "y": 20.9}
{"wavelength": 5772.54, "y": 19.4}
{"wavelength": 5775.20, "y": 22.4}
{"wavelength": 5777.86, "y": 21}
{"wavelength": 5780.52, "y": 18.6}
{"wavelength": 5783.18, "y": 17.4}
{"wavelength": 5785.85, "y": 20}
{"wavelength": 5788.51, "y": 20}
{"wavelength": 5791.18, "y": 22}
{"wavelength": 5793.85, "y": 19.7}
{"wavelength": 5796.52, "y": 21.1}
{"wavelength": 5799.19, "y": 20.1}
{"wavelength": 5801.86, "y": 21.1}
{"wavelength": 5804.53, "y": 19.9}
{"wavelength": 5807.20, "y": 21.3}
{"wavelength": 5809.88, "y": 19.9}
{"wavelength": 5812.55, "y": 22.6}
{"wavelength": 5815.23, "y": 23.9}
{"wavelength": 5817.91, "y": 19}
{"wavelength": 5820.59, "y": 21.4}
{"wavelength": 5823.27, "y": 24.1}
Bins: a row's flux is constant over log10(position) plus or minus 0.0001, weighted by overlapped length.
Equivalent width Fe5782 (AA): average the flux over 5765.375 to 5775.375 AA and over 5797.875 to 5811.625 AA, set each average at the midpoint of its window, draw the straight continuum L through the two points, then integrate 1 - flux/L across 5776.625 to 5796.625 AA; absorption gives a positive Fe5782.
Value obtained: 0.62 AA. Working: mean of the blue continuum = 20.5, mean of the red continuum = 20.5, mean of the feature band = 19.9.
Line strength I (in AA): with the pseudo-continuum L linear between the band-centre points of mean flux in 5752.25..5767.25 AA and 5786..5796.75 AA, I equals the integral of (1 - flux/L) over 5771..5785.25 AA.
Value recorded 0.4 AA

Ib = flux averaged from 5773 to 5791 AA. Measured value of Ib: 20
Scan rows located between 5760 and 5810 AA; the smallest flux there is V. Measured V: 17.4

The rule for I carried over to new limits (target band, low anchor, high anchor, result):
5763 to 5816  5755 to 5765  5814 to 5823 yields 1.1 AA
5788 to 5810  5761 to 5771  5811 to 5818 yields 1.1 AA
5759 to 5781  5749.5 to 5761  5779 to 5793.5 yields -0.9 AA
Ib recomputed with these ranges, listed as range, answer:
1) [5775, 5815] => 20.5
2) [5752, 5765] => 20.1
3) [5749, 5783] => 20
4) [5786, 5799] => 20.6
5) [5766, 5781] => 20.6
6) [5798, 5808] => 20.6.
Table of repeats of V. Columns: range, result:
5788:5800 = 19.7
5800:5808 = 19.9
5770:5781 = 18.6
